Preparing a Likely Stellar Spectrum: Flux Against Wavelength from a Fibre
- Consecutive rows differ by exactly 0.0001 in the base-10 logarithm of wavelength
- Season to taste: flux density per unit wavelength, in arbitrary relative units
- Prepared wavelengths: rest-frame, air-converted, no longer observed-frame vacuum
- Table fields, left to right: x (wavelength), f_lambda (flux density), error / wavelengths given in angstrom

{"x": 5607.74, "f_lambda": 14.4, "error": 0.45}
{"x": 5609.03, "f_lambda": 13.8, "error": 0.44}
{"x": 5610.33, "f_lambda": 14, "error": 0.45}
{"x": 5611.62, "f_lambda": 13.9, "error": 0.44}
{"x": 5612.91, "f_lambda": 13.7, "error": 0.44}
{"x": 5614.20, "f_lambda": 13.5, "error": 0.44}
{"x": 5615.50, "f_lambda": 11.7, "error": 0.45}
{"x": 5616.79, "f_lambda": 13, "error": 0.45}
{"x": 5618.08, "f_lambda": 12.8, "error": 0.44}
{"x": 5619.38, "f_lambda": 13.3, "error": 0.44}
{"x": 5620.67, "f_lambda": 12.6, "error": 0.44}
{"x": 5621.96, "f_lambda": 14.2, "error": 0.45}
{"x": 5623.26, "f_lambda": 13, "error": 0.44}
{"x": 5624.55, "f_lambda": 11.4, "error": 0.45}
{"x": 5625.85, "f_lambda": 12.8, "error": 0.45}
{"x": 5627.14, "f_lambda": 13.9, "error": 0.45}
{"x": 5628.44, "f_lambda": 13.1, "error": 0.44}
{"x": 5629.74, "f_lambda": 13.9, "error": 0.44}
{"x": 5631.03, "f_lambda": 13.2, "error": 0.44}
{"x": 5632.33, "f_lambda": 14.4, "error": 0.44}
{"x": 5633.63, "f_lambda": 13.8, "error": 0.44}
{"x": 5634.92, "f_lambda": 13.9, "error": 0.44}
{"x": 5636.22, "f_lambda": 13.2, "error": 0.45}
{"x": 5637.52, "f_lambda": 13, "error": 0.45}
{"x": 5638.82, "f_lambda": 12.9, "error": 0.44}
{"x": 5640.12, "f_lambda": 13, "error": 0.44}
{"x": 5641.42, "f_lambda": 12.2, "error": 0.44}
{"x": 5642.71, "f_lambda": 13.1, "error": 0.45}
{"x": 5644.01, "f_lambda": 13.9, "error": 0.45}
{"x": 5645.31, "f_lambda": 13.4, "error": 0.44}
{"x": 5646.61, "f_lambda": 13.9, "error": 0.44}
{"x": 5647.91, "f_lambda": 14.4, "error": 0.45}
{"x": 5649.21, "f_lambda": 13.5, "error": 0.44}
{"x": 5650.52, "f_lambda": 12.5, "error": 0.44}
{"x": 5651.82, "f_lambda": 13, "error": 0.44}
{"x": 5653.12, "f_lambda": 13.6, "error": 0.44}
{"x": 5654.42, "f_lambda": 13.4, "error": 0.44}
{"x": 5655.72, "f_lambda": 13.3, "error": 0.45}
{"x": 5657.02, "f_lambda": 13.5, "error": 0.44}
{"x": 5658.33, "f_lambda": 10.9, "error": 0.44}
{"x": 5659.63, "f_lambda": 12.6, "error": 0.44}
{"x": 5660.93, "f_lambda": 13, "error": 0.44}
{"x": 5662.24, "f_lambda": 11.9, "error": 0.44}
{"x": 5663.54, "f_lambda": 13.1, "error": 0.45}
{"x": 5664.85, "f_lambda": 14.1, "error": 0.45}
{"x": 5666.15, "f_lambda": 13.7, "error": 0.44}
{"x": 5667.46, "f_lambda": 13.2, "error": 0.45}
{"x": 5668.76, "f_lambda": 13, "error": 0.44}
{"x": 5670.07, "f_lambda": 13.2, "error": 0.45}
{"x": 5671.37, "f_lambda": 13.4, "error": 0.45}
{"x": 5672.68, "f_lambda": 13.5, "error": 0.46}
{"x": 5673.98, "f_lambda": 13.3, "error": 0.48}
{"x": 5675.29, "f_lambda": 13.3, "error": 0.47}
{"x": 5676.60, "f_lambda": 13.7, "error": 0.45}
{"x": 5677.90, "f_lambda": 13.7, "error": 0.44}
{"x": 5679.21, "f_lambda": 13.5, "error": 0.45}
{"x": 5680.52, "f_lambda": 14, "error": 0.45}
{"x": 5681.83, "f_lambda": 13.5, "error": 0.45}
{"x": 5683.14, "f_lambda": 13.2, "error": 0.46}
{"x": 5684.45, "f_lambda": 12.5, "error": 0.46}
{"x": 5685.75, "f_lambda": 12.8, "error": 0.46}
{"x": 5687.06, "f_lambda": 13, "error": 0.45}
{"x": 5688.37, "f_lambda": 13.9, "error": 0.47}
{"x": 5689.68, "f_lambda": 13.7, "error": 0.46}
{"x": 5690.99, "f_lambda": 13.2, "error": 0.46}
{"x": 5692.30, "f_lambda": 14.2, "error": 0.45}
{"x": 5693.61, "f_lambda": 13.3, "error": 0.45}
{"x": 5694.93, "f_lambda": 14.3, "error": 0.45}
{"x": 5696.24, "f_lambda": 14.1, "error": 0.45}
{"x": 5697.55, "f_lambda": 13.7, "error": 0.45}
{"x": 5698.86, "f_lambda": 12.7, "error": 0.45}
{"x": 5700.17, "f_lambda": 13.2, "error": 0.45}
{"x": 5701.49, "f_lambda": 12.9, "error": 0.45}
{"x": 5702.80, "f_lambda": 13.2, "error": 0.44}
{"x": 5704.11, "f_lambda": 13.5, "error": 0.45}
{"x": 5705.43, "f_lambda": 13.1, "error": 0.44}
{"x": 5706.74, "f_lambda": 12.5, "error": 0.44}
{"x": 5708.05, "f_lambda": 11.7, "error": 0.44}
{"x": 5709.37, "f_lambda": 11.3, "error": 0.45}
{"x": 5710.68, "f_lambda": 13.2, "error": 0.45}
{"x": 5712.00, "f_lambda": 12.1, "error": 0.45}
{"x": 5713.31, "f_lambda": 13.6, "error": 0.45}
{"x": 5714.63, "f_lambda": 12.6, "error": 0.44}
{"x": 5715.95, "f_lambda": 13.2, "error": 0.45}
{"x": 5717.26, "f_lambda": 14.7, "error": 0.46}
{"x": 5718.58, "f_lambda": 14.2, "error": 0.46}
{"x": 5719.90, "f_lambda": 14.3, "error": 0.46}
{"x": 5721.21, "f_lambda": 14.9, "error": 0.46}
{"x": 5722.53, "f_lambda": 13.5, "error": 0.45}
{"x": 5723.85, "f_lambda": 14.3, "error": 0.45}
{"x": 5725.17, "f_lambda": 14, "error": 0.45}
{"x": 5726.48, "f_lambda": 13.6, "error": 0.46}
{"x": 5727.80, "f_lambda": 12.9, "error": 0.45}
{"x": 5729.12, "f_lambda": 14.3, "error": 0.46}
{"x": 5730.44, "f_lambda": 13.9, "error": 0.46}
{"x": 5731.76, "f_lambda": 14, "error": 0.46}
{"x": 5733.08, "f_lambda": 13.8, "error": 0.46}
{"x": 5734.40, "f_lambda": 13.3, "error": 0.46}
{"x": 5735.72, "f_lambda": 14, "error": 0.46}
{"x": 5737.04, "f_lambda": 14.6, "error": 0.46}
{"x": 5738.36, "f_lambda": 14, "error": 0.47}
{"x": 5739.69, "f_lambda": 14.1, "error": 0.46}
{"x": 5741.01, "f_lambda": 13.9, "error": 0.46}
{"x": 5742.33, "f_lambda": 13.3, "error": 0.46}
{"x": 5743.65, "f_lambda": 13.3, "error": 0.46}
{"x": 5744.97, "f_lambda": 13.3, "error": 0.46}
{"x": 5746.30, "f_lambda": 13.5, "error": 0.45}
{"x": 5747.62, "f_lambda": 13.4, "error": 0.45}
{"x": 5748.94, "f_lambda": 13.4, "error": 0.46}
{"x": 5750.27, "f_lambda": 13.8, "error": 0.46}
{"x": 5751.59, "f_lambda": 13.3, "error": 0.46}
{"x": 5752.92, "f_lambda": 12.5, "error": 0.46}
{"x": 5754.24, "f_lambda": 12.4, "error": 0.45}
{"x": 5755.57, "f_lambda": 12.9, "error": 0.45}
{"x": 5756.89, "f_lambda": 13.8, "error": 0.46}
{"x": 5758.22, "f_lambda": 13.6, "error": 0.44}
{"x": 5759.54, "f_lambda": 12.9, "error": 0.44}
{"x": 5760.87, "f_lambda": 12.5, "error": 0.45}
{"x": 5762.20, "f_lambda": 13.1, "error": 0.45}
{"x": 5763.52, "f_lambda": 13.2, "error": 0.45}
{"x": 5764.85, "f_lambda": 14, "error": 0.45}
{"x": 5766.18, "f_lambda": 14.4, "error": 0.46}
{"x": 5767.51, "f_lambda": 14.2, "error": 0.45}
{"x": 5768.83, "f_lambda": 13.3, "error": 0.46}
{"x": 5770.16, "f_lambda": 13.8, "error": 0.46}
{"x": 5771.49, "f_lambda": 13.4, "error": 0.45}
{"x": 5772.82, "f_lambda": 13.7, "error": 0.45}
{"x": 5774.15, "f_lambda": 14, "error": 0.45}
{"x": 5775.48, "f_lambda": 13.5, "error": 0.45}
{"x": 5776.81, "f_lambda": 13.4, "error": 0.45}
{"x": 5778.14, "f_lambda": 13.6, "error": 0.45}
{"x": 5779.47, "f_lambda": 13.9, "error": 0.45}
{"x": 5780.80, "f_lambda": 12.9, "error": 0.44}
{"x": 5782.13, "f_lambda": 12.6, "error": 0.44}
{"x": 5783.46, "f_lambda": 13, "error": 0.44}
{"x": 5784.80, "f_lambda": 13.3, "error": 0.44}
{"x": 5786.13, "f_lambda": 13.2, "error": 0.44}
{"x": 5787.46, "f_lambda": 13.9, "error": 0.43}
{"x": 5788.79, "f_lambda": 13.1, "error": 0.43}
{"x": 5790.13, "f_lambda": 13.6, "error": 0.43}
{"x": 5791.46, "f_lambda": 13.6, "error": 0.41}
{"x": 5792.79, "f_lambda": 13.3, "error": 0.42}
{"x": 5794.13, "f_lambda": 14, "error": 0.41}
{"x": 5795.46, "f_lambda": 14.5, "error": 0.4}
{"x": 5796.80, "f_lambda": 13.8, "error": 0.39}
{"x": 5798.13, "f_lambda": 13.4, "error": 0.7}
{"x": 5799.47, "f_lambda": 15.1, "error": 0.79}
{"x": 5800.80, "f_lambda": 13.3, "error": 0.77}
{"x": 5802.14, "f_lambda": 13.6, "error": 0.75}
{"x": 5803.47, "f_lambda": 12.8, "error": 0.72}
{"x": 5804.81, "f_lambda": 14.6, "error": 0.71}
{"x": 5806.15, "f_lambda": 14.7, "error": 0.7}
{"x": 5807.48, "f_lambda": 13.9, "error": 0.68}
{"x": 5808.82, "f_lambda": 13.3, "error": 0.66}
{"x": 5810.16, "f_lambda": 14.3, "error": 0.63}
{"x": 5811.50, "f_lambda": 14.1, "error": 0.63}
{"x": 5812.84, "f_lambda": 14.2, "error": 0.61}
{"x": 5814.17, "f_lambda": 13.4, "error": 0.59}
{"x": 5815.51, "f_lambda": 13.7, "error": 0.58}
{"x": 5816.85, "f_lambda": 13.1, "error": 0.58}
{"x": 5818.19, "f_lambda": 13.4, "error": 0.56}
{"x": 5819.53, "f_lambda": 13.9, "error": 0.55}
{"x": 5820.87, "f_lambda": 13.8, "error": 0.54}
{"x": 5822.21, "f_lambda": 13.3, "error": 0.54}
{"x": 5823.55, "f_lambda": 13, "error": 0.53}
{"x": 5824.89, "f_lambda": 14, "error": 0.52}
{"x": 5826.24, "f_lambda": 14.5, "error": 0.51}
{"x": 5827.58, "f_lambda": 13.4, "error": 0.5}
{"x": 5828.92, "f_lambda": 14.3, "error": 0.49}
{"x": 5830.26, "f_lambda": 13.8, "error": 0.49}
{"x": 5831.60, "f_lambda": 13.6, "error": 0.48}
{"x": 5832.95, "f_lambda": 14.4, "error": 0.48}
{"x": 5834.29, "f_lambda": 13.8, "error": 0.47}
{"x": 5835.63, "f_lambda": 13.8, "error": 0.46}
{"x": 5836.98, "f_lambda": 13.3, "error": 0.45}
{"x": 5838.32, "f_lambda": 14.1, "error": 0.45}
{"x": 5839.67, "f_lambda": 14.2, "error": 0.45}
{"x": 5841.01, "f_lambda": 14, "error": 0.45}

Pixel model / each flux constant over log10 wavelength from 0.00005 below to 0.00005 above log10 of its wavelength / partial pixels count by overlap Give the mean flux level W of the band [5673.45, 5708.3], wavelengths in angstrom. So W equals 13.3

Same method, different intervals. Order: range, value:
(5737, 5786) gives 13.4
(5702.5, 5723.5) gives 13.2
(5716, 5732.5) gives 14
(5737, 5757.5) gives 13.4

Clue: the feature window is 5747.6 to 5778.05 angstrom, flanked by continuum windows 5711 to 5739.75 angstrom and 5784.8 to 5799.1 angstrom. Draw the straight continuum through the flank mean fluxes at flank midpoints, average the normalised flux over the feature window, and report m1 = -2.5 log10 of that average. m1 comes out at 0.02 mag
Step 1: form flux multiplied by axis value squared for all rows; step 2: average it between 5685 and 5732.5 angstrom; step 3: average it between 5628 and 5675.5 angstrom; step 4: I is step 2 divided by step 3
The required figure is 1.03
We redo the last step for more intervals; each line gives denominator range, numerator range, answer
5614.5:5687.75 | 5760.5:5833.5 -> 1.09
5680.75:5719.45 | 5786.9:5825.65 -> 1.08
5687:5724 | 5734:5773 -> 1.03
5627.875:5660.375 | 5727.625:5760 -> 1.06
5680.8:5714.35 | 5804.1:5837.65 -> 1.10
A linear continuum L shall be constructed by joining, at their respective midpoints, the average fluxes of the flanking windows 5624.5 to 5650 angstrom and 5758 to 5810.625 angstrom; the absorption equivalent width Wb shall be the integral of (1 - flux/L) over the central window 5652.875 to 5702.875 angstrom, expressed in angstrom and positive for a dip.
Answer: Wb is 0.58 angstrom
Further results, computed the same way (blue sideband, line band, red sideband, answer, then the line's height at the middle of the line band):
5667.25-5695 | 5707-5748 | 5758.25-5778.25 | -0.3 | 13.5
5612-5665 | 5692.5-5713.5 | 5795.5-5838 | 0.6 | 13.4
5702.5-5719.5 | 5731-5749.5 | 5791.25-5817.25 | -0.6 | 13.3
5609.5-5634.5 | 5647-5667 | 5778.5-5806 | 0.4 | 13.3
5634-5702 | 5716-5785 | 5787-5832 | -0.2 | 13.6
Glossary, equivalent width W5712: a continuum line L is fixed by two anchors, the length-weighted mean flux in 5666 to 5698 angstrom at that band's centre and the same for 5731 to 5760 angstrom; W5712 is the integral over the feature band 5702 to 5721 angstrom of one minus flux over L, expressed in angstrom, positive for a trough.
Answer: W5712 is 0.5 angstrom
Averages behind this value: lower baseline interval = 13.5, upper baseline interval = 13.5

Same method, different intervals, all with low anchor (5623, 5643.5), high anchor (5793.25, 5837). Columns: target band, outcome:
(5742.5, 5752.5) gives 0.1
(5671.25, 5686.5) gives 0.0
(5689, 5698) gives -0.3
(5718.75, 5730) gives -0.4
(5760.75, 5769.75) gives 0.0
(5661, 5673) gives 0.1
